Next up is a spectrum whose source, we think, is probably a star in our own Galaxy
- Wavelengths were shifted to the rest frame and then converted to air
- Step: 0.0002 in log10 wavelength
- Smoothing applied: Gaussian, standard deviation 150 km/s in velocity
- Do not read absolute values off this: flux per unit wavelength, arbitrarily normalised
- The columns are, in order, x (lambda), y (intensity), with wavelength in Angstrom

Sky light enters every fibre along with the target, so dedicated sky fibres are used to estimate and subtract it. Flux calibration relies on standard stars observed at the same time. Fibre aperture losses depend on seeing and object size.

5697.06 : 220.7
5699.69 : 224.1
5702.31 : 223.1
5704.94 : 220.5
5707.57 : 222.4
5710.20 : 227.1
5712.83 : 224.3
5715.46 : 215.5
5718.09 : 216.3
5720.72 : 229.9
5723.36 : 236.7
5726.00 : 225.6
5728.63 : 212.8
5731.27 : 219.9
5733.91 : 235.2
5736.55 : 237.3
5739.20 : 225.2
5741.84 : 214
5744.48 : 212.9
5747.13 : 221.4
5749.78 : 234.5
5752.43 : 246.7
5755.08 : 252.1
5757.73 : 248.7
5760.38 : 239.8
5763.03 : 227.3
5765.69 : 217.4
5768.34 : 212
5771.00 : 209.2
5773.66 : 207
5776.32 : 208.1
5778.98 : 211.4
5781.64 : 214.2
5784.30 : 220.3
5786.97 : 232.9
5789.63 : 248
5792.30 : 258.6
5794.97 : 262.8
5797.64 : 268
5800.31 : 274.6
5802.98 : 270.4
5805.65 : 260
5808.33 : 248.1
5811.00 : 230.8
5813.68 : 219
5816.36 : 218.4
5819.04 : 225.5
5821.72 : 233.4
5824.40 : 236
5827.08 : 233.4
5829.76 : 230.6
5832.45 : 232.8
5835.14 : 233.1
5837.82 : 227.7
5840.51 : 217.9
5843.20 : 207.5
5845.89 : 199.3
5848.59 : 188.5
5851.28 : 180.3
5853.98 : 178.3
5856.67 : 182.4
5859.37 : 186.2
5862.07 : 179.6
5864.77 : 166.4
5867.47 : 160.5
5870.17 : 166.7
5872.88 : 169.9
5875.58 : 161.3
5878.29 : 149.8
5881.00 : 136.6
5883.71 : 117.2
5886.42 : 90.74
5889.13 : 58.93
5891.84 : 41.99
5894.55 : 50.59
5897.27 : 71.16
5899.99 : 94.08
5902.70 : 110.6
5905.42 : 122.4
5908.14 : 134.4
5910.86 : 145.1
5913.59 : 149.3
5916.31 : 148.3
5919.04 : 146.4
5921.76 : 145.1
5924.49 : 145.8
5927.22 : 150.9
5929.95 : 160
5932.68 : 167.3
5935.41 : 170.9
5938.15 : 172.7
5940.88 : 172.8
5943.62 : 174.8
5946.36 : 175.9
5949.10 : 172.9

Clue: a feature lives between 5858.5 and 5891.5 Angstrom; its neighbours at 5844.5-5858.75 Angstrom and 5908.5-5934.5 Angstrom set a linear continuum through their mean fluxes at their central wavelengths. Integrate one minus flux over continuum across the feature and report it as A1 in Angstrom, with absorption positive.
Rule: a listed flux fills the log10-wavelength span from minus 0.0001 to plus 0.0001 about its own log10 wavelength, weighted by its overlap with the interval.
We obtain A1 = 6.3 Angstrom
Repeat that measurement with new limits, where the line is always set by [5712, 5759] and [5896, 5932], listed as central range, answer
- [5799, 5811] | -4.3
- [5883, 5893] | 4.9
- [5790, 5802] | -4.2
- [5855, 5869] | -1.2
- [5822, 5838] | -4.9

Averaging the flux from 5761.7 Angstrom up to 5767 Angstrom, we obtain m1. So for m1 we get 222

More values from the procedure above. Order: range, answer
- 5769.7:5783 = 210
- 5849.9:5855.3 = 179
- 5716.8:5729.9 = 224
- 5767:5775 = 209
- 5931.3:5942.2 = 171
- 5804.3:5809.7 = 254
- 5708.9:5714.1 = 226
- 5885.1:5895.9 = 60.5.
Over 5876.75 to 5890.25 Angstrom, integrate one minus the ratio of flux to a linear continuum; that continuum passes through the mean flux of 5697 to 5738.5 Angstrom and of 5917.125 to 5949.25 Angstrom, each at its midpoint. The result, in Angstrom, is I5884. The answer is 4.9 Angstrom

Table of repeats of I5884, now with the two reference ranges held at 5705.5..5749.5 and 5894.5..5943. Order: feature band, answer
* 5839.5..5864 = -3.0 Angstrom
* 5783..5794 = -2.5 Angstrom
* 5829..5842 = -3.8 Angstrom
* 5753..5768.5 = -1.9 Angstrom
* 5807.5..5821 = -3.1 Angstrom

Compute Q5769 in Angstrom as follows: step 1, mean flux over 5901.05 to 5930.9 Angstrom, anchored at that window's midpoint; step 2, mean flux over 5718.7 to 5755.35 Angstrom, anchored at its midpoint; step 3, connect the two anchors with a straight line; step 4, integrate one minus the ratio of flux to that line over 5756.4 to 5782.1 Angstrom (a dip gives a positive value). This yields -0.9 Angstrom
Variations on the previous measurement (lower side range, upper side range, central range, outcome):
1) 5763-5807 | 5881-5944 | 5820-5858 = -4.5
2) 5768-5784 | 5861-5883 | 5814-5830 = -3.7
